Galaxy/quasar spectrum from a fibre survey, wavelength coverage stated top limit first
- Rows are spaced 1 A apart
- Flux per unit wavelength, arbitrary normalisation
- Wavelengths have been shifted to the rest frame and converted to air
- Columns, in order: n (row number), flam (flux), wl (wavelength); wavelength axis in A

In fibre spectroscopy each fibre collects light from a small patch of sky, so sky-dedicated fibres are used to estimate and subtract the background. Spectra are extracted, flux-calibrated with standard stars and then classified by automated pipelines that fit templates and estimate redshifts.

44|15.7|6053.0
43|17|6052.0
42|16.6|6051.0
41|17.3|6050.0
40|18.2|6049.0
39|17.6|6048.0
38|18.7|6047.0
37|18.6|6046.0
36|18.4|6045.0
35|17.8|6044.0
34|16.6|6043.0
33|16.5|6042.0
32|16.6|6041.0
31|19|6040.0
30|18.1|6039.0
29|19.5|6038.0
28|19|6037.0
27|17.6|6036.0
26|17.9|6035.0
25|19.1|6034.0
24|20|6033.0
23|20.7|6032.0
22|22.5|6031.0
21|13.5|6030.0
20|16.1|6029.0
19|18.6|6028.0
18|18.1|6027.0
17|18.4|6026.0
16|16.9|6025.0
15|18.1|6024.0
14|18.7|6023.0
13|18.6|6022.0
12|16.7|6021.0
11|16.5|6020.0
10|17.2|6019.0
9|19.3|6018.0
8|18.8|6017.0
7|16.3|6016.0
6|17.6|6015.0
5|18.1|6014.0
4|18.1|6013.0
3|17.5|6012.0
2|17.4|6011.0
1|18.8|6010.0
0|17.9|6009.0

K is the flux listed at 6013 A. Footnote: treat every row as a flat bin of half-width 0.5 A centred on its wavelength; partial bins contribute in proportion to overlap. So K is 18.1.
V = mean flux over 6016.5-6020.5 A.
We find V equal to 18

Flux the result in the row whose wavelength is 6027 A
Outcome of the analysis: 18.1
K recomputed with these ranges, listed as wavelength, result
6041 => 16.6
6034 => 19.1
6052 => 17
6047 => 18.7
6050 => 17.3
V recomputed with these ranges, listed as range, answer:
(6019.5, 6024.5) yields 17.7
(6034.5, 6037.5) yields 18.2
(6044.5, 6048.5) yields 18.3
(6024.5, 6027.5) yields 17.8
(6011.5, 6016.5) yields 17.5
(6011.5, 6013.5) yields 17.8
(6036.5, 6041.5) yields 18.4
